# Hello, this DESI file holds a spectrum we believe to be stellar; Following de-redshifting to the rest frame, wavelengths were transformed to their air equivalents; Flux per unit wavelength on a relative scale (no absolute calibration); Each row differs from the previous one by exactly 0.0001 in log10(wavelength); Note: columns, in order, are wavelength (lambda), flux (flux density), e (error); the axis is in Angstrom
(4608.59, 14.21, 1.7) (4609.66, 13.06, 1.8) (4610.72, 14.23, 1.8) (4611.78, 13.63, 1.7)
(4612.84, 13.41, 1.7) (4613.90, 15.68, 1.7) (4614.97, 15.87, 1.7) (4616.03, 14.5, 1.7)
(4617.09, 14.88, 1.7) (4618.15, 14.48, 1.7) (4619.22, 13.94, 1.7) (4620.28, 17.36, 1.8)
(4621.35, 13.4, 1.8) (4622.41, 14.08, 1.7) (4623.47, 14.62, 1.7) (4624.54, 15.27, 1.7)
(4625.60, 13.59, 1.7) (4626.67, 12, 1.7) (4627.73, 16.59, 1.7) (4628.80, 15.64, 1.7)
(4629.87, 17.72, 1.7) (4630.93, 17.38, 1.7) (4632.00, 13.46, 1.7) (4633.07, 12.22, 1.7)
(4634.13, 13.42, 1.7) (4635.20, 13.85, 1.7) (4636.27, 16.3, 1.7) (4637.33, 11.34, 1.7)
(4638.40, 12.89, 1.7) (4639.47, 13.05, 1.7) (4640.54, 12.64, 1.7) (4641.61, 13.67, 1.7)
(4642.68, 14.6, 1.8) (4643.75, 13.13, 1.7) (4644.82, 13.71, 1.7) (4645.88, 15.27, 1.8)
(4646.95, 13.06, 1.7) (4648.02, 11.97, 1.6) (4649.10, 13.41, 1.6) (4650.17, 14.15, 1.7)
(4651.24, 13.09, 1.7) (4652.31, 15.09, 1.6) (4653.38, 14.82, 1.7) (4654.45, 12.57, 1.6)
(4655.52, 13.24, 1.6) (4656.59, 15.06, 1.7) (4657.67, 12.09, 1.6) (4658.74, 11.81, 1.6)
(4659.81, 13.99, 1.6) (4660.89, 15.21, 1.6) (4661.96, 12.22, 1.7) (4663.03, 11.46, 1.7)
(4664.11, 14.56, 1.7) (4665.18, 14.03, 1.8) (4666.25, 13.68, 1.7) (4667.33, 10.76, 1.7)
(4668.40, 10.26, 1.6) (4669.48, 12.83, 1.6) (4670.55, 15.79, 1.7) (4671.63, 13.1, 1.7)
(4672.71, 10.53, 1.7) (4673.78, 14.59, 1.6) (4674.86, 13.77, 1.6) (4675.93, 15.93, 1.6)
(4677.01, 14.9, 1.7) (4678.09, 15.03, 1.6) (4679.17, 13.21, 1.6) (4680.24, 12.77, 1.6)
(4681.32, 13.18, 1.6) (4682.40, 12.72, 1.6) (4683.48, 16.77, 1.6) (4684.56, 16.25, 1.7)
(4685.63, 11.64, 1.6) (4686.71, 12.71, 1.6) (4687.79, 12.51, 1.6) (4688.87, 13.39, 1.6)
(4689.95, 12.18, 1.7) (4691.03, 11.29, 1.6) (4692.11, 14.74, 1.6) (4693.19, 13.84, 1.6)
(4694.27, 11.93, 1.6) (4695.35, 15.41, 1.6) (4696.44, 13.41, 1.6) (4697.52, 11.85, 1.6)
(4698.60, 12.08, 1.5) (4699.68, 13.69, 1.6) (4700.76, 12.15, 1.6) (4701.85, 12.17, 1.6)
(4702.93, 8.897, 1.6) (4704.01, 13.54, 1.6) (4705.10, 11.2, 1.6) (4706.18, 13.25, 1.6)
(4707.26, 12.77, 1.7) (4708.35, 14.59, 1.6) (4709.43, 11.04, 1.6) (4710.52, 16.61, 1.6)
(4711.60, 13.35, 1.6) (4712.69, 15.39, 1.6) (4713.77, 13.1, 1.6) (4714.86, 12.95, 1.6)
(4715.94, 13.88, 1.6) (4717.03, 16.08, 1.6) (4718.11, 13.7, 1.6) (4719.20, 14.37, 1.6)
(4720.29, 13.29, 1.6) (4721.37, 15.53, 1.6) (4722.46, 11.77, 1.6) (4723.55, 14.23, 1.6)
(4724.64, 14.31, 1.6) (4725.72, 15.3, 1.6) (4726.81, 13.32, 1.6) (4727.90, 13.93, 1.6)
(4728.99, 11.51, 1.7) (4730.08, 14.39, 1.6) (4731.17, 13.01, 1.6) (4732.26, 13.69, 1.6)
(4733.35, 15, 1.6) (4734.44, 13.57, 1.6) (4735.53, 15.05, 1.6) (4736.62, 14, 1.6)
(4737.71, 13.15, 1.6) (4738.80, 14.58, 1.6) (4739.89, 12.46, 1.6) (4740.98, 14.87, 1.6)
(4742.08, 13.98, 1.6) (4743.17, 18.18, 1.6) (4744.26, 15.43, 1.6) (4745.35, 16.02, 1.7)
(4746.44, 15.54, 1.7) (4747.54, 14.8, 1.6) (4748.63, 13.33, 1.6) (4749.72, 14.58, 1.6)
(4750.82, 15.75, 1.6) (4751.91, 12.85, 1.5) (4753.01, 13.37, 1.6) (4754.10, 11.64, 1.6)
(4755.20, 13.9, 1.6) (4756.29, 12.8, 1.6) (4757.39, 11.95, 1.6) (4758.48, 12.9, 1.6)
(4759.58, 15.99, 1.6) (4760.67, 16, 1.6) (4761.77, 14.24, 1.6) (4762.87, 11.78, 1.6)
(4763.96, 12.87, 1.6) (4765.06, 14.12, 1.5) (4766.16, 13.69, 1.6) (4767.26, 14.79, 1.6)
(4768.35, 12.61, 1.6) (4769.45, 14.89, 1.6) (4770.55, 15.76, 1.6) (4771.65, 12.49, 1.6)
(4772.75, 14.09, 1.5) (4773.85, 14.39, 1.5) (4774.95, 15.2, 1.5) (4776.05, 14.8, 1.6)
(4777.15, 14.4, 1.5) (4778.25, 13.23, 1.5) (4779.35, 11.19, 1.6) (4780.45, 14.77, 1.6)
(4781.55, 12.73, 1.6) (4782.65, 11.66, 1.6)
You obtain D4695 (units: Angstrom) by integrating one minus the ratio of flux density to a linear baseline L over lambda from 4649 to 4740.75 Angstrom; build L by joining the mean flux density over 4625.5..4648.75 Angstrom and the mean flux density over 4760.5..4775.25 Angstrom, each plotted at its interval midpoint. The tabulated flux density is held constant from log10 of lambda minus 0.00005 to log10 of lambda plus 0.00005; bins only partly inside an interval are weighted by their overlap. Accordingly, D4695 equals 3.3 Angstrom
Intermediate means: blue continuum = 14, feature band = 13.5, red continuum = 14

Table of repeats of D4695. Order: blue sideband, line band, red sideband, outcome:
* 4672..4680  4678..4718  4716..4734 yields 1.9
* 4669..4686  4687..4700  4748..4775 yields 0.9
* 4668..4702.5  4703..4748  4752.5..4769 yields -1.9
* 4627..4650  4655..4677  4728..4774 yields 1.2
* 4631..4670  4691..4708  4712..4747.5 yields 1.5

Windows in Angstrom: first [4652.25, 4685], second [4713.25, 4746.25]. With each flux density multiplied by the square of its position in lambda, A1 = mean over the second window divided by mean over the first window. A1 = 1.07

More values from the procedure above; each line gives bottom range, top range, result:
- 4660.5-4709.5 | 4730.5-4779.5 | 1.10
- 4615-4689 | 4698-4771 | 1.03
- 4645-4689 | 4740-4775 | 1.09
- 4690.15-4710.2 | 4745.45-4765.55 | 1.12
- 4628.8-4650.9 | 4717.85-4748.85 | 1.07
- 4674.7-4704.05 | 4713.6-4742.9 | 1.07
